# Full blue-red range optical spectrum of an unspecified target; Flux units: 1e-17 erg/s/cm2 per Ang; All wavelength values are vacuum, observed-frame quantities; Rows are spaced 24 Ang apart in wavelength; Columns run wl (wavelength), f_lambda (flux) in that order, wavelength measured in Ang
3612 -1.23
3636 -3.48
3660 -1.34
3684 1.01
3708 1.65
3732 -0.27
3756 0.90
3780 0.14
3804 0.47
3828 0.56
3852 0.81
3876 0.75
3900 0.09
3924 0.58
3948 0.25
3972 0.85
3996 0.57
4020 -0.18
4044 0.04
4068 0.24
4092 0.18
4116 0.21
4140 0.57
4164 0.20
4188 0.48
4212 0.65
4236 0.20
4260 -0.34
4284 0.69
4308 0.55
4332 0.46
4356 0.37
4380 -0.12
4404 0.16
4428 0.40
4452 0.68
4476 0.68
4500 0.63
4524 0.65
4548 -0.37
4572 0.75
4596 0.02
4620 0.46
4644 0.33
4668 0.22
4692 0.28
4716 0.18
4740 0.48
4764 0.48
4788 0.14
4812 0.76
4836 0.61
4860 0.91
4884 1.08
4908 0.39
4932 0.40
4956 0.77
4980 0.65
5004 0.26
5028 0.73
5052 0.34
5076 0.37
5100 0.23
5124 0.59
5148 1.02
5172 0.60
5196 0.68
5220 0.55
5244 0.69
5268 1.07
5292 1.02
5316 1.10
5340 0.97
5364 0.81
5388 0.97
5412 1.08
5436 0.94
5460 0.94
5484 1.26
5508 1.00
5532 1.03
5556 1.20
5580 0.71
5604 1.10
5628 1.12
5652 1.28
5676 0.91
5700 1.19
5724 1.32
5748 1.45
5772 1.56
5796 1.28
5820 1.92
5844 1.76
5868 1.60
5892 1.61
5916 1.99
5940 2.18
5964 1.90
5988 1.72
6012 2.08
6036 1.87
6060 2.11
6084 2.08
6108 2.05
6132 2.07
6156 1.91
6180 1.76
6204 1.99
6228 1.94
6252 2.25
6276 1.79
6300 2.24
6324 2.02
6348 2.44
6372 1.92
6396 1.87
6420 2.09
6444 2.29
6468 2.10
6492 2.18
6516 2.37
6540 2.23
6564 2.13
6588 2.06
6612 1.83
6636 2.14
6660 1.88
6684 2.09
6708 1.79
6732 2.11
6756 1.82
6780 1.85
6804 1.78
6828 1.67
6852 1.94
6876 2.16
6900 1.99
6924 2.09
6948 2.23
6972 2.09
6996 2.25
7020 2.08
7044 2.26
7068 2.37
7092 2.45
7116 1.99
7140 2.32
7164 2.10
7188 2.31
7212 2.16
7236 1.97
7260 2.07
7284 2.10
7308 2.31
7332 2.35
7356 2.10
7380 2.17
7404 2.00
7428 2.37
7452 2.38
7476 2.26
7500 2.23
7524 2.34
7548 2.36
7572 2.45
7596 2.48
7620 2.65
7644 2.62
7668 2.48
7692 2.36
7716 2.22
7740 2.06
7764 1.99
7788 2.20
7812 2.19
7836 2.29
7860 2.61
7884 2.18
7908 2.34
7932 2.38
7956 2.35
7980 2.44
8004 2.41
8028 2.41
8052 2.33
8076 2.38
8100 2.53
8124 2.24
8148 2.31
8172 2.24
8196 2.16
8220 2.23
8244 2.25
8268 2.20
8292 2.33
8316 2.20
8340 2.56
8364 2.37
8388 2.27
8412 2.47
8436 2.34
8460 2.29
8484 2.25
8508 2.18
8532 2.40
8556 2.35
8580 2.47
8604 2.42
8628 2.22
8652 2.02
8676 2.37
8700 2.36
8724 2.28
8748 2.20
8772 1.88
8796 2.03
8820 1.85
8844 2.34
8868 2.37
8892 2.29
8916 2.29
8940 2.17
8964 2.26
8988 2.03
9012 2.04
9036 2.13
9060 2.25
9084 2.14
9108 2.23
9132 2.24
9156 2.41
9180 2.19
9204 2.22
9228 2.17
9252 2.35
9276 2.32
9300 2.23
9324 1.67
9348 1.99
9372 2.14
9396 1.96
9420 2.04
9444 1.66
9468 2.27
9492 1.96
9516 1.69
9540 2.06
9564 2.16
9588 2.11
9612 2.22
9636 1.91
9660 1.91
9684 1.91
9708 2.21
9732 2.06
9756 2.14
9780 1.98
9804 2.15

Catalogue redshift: 0.317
